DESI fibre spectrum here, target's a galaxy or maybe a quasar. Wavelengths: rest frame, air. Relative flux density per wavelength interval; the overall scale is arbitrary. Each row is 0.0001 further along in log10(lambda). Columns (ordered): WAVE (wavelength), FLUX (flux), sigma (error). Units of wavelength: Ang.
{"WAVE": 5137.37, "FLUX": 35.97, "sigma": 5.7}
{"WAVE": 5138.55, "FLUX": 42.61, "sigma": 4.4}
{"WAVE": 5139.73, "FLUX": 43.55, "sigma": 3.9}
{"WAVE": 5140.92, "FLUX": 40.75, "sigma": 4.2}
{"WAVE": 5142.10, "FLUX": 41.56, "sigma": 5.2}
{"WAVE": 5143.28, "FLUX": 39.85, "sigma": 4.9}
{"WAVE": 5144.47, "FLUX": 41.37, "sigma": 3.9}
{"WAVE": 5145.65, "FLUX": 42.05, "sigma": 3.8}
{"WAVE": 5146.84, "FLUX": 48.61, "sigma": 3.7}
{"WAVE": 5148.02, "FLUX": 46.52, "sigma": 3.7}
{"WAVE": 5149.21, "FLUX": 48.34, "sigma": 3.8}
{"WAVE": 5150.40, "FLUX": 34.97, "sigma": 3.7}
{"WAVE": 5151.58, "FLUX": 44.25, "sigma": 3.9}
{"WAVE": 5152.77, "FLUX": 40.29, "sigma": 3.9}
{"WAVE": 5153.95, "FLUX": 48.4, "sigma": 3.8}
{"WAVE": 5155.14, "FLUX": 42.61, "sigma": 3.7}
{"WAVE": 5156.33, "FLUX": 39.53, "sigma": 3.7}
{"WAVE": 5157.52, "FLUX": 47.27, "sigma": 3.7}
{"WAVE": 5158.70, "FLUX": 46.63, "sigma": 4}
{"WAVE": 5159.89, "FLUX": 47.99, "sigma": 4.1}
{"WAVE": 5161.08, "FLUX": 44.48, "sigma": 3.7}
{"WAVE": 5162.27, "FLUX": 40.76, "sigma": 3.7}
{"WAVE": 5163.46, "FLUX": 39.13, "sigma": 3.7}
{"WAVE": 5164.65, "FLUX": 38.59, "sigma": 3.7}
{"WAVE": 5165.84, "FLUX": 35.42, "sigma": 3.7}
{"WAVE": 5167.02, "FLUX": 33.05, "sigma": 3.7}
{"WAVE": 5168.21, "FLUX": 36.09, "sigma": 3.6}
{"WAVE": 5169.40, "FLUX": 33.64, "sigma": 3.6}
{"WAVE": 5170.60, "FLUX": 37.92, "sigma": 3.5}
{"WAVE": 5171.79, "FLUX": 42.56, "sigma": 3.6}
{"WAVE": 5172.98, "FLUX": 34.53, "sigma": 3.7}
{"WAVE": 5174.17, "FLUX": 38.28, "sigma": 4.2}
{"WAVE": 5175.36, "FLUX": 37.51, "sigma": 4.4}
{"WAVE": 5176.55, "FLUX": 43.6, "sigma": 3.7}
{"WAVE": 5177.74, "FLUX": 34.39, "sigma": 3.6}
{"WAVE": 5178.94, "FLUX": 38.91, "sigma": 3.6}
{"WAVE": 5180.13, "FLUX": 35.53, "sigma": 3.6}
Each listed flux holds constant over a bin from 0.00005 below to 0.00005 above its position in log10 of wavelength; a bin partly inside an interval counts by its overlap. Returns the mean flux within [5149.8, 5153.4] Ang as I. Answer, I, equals 40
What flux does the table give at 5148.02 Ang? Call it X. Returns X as 46.52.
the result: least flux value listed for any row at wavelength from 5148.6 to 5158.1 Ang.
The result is 34.97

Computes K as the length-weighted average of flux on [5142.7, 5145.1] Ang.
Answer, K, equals 40.6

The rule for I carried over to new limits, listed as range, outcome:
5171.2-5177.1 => 39.3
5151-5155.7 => 43.9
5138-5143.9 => 41.7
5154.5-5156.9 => 41.1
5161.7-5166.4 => 38.5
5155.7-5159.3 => 44.5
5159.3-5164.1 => 43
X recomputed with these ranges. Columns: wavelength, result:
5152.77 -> 40.29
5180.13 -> 35.53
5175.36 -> 37.51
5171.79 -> 42.56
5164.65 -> 38.59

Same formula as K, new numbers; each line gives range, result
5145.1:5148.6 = 45.8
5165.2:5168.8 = 35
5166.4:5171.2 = 35.2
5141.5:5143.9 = 40.8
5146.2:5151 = 44.6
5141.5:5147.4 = 42.7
